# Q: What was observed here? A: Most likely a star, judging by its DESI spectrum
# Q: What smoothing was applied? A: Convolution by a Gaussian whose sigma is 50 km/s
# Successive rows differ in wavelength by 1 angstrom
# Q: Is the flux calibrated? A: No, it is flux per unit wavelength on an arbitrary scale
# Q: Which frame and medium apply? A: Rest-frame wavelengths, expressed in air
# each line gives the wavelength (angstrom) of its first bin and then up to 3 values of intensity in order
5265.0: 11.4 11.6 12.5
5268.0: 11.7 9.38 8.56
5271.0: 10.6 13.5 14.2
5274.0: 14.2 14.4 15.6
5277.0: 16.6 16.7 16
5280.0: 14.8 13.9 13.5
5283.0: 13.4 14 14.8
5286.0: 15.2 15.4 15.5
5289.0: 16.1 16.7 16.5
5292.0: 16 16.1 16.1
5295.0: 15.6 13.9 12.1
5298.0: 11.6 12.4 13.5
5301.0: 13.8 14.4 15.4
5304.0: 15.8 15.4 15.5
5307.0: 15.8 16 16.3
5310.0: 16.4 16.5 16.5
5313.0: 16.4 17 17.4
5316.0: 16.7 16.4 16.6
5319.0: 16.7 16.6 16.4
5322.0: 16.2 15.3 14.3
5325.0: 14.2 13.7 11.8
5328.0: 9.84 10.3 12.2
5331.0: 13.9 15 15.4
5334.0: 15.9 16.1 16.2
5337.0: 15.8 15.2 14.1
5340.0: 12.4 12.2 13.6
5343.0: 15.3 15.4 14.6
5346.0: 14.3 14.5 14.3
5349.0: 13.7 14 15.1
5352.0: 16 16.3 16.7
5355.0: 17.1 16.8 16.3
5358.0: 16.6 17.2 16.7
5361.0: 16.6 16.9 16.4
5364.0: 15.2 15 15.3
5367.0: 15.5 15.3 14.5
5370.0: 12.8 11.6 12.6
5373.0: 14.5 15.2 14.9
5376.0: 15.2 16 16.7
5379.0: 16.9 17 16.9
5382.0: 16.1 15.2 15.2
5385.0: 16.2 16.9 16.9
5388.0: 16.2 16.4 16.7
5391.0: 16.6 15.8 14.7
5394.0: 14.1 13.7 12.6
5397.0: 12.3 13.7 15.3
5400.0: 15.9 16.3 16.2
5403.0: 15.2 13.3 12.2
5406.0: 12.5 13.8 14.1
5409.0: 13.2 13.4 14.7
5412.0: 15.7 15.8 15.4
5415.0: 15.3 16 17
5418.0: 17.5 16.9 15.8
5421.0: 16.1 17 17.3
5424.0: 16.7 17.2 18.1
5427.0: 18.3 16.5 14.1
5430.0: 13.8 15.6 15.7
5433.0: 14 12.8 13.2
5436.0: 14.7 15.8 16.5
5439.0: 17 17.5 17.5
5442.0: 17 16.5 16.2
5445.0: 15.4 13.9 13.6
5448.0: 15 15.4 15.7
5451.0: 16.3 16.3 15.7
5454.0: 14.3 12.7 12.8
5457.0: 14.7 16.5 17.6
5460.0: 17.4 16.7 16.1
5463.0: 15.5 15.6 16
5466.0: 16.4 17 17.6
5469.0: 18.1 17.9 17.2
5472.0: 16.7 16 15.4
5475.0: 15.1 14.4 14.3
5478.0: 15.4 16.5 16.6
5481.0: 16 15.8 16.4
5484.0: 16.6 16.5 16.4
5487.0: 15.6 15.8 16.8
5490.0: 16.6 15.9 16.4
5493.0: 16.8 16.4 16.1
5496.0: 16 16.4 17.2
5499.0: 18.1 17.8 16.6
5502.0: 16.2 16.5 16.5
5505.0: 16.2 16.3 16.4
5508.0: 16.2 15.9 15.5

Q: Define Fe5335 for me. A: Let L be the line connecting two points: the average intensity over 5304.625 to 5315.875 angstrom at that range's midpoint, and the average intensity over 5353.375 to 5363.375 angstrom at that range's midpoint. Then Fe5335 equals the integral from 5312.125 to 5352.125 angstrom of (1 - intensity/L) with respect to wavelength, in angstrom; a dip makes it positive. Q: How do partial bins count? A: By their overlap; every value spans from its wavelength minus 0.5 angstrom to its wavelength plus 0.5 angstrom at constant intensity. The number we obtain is 4.16 angstrom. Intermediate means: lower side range 16.3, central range 14.8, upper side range 16.7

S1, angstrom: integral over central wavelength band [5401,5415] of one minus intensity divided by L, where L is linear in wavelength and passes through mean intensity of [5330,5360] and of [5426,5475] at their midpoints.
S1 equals 1.1 angstrom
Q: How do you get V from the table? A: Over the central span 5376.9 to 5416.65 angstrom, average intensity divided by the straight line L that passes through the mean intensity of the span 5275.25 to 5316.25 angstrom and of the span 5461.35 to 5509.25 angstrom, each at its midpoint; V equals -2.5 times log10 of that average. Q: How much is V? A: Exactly 0.05 mag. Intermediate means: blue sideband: 15.3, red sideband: 16.3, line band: 15.2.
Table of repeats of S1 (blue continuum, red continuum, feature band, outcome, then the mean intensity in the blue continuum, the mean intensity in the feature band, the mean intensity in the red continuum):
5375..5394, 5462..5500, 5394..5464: 3.7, 16.1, 15.4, 16.3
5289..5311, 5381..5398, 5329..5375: 0.8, 15.1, 15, 15.3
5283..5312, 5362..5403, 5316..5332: 0.8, 15.1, 14.4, 15.3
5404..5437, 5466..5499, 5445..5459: 0.8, 15.3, 15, 16.3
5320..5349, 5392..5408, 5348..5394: -4.7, 14.3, 15.7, 14.2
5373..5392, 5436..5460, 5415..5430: -0.7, 16.1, 16.6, 15.7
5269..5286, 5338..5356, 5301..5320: -2.4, 13.9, 16.1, 14.8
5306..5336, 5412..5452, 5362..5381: 0.5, 15.3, 15.1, 15.9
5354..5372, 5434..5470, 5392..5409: 1.7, 15.6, 14.1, 15.8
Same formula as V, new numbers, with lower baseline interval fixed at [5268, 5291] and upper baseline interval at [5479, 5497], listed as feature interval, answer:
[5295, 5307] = 0.02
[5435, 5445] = -0.03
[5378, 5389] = -0.08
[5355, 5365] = -0.10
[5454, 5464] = 0.03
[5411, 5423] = -0.04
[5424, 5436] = 0.02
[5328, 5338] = 0.03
